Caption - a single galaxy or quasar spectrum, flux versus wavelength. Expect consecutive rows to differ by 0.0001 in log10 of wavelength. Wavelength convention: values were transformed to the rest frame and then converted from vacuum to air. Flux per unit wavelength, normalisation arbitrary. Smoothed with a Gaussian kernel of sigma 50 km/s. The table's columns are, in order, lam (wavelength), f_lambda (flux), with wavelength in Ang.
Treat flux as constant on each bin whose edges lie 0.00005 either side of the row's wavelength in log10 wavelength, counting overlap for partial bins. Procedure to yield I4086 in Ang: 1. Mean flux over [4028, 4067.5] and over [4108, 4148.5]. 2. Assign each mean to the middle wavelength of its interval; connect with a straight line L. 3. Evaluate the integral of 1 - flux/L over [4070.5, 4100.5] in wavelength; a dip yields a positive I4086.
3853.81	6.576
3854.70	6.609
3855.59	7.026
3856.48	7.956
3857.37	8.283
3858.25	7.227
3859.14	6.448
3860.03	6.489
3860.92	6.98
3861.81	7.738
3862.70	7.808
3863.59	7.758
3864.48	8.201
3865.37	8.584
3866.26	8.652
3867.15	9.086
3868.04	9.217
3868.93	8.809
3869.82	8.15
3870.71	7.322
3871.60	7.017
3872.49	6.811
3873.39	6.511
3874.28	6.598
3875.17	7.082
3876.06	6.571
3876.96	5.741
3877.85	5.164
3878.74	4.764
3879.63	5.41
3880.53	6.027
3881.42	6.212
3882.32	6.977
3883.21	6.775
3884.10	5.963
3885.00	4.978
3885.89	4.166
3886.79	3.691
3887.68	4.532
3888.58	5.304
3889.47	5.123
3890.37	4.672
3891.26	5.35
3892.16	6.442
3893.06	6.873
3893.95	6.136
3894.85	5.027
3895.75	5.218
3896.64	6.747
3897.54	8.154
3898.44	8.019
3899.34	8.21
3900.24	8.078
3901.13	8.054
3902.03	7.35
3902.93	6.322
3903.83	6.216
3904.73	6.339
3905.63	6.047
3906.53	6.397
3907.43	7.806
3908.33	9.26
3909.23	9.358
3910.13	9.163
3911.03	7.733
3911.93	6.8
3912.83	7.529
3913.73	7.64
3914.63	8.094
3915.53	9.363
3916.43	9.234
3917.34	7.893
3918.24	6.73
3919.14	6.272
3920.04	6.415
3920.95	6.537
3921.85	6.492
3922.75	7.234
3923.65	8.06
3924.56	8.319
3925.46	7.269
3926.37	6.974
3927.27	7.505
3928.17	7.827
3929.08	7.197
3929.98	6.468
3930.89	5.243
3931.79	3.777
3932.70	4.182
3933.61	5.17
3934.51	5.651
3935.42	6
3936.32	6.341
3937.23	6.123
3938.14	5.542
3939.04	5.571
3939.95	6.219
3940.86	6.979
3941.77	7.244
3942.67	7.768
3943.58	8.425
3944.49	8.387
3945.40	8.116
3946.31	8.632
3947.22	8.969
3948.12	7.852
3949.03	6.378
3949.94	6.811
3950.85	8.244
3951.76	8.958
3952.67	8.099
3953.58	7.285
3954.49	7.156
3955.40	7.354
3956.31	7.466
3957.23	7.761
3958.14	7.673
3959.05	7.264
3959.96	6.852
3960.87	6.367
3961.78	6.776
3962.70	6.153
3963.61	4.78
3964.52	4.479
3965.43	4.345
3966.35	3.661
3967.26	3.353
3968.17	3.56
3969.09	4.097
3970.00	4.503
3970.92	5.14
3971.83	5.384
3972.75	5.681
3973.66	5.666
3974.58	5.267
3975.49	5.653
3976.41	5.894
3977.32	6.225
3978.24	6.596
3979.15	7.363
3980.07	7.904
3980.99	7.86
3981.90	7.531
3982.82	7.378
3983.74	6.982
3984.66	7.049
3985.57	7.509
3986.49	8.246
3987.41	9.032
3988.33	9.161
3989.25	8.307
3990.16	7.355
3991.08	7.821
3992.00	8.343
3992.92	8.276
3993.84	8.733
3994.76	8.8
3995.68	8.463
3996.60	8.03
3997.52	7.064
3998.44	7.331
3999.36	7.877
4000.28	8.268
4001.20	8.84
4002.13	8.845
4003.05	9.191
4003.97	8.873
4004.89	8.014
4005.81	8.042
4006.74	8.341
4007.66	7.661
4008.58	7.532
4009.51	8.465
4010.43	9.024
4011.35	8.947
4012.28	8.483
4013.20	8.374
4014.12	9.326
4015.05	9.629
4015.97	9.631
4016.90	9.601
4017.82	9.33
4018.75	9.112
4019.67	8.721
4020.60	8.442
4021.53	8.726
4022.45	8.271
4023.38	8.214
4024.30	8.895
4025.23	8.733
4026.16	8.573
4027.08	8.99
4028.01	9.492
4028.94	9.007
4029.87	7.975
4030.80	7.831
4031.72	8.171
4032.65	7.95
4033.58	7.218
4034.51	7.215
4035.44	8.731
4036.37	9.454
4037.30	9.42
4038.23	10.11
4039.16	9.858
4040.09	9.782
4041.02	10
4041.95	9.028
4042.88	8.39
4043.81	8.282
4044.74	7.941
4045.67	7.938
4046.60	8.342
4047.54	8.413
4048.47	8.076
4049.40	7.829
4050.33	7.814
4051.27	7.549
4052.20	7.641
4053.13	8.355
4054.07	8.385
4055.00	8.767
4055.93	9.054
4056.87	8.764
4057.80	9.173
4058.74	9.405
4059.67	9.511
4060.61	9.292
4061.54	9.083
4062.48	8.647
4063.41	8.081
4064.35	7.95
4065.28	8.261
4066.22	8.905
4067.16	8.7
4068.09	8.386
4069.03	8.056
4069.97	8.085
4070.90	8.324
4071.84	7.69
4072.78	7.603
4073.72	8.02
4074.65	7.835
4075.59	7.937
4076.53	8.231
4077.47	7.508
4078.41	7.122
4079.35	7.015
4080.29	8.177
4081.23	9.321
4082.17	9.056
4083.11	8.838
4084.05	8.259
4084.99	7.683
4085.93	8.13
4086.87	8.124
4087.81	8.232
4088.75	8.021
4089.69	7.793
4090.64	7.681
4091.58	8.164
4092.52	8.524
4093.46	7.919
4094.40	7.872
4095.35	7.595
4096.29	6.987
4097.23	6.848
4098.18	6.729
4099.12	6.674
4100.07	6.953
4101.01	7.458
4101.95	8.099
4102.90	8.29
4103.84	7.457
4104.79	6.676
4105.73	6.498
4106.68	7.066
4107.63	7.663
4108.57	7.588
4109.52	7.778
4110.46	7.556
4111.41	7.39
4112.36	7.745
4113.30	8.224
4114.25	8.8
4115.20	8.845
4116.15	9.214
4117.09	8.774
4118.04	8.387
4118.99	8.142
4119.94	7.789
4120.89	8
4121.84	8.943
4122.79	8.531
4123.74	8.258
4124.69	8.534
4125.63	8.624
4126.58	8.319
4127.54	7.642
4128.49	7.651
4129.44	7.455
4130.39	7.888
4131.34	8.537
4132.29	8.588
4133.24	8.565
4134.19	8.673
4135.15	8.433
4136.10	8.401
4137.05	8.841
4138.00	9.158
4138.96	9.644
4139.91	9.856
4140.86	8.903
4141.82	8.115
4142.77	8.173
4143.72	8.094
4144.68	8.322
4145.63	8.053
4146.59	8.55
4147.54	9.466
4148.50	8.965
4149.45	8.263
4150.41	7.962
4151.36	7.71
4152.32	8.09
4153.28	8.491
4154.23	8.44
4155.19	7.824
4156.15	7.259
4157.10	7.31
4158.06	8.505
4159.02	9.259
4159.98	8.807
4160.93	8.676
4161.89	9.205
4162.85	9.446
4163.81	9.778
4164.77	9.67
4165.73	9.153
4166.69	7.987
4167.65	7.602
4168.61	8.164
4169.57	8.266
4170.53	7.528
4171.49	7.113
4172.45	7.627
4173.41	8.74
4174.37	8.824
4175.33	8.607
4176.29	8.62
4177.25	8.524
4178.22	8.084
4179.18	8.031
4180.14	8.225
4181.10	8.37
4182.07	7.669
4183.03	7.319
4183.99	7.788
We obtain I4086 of 2.33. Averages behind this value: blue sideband 8.59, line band 7.84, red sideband 8.4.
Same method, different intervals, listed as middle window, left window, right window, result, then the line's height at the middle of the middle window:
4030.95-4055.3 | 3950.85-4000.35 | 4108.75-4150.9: -3.0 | 7.54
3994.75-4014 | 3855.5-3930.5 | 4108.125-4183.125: -1.8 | 7.6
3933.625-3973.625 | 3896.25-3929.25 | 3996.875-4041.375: 7.4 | 7.96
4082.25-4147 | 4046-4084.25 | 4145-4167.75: 2.7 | 8.44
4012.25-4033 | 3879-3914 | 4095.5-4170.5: -3.7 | 7.44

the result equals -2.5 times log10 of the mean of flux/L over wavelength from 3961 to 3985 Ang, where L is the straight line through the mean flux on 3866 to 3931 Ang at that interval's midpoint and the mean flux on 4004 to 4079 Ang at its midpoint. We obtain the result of 0.33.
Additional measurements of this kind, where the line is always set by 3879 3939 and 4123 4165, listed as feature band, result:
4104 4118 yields 0.05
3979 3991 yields -0.09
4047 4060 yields -0.09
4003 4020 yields -0.17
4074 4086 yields -0.01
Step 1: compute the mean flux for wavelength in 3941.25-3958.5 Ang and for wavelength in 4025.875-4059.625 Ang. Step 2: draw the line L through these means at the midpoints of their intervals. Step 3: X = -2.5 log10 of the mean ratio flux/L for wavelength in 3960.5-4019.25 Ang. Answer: 0.116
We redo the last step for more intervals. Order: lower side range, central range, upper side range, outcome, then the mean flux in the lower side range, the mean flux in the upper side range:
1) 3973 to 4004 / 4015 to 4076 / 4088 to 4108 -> -0.14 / 7.67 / 7.48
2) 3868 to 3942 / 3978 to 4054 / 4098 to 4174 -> -0.13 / 6.66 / 8.23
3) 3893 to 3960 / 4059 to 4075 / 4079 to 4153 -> -0.07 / 7.18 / 8.12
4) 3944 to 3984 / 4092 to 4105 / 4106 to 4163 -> 0.07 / 6.54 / 8.34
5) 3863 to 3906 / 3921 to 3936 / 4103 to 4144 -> 0.07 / 6.6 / 8.22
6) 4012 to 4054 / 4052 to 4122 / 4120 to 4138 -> 0.05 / 8.64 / 8.34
